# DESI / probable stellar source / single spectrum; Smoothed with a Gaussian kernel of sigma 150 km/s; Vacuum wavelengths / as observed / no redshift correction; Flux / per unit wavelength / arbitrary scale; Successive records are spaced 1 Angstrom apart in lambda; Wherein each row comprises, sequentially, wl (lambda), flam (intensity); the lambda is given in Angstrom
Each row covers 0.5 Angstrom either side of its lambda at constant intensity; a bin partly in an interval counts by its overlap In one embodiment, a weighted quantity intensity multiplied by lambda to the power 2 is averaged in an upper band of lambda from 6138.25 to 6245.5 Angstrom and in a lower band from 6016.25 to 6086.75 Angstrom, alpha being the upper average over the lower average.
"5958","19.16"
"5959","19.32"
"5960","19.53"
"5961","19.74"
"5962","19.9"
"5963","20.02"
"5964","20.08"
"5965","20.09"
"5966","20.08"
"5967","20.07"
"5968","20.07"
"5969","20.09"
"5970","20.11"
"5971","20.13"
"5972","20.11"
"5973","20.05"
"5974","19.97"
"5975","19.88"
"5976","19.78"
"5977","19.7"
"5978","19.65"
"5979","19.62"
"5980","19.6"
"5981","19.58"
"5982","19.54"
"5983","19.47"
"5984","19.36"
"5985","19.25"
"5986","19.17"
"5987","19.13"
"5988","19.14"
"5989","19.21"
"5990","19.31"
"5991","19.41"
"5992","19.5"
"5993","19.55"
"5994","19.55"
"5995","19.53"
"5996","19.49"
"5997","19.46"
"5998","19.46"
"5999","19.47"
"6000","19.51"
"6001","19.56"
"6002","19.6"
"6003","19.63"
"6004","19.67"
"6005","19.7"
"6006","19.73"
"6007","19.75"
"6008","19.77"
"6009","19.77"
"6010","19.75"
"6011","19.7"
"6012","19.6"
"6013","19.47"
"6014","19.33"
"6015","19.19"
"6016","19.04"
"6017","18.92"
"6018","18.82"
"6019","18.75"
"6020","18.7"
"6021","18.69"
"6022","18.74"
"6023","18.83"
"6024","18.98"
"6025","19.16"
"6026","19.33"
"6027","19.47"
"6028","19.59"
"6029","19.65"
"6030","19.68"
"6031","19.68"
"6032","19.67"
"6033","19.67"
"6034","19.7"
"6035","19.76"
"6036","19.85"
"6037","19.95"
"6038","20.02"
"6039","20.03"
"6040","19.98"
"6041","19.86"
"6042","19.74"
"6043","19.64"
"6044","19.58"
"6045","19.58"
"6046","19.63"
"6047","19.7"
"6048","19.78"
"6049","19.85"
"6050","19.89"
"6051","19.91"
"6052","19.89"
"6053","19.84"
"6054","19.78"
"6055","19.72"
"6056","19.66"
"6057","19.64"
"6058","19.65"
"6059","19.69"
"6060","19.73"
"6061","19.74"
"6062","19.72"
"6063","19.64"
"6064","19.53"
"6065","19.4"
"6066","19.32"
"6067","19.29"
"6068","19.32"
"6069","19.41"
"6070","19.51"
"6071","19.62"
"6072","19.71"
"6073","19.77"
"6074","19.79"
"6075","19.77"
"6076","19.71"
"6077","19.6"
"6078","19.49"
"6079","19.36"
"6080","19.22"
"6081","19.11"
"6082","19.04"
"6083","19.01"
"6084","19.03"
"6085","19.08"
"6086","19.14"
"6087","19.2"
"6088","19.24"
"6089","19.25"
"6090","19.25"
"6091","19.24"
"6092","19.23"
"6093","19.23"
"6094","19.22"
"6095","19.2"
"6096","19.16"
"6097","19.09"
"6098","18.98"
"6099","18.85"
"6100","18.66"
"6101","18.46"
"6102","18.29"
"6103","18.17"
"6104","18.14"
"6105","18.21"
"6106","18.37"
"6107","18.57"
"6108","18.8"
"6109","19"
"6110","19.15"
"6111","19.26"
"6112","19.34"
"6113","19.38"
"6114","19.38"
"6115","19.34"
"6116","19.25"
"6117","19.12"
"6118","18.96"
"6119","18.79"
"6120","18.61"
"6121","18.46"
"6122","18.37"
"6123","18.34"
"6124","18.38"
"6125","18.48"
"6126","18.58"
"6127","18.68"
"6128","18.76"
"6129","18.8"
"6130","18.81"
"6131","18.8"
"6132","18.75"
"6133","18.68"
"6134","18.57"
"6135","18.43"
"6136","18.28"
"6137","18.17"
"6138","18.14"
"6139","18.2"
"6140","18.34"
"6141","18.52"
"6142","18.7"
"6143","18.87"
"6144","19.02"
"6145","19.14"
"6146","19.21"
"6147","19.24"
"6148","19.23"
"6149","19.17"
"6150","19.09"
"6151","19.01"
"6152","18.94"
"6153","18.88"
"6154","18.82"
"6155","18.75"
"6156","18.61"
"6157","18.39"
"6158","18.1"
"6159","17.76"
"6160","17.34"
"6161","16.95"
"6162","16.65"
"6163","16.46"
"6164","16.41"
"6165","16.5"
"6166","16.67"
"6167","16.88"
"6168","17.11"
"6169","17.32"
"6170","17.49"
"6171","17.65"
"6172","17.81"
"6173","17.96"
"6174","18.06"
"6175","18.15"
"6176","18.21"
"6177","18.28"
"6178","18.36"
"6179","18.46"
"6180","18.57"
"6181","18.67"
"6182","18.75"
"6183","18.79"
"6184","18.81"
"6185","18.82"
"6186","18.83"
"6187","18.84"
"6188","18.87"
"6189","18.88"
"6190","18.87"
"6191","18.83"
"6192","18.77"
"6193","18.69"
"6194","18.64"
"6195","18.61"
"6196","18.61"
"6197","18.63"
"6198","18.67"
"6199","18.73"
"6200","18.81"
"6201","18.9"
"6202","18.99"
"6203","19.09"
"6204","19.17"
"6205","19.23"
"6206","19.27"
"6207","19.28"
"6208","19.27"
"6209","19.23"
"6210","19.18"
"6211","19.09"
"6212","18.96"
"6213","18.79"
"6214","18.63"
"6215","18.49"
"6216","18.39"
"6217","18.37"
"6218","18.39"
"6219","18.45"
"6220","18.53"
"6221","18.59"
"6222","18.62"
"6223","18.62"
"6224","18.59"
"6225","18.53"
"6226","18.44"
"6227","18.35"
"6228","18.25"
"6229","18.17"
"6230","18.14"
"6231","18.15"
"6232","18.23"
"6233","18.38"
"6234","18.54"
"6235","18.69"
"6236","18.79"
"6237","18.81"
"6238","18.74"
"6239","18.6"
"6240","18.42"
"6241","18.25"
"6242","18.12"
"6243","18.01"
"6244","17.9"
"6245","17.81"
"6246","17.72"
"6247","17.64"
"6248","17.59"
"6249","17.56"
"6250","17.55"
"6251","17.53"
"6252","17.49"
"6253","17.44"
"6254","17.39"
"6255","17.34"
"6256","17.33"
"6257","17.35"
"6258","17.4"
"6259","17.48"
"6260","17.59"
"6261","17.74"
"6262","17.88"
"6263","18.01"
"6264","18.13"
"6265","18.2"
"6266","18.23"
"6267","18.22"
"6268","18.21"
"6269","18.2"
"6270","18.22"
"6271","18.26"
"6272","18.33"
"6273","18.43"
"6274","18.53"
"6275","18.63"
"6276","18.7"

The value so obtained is 1.0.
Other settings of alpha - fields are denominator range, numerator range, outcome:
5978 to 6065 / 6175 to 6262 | 1.01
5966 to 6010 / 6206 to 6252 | 1.01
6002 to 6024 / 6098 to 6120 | 1.01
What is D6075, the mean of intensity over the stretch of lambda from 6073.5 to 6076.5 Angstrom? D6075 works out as 19.8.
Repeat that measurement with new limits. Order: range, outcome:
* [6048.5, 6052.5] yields 19.9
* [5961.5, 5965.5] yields 20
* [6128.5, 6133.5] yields 18.8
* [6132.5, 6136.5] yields 18.5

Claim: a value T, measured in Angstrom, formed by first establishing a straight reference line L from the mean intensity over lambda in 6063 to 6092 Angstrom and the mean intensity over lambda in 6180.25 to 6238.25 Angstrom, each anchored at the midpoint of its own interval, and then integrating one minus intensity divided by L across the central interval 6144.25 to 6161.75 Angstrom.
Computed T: 0.36 Angstrom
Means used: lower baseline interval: 19.4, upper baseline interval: 18.7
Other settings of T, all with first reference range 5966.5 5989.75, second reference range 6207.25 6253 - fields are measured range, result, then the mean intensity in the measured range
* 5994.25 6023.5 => 0.22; 19.4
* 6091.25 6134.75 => 0.38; 18.8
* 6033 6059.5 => -0.63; 19.8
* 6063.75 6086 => -0.27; 19.4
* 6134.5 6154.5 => 0.04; 18.8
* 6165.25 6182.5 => 0.71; 17.9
